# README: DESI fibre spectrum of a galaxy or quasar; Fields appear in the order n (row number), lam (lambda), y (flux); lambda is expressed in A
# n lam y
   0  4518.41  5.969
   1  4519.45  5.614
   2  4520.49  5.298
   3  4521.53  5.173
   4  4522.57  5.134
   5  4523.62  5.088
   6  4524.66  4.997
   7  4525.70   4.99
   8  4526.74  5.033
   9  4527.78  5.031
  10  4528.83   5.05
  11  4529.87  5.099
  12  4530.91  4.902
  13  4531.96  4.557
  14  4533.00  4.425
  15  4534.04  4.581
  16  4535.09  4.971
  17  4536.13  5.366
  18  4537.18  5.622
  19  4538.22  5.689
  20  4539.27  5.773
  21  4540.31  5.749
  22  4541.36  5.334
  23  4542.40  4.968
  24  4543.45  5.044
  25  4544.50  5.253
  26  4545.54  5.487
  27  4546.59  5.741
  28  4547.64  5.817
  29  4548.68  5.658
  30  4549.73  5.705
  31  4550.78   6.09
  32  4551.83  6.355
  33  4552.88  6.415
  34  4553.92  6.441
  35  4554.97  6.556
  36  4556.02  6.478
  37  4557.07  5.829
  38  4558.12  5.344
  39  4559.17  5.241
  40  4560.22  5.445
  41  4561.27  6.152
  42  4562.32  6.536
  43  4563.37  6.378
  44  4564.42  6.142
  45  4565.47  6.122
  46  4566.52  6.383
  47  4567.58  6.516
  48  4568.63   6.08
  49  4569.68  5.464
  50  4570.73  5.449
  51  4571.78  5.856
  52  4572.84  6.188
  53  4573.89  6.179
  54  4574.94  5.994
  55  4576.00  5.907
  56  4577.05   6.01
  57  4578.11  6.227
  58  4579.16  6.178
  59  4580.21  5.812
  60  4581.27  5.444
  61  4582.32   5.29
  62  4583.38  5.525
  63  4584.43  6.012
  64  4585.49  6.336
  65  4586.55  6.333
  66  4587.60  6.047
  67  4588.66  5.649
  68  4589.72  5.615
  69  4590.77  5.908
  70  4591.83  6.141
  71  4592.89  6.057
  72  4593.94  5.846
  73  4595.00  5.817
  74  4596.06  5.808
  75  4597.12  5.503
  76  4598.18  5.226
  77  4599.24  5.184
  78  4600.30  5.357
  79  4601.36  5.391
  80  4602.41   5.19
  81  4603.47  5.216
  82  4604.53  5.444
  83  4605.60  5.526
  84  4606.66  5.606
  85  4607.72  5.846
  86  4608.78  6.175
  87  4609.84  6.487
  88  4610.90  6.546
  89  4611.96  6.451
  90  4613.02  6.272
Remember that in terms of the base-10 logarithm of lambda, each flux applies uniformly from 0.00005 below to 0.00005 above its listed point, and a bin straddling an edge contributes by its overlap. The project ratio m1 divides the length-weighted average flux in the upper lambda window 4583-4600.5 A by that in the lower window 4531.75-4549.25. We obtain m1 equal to 1.09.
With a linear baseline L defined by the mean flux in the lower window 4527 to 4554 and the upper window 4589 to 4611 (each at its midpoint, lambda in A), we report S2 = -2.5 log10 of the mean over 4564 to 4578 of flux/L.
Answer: -0.088 mag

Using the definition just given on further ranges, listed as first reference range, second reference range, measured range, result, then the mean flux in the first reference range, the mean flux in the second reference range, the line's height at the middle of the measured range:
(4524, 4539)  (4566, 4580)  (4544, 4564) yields -0.07 mag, 5.04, 6.03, 5.57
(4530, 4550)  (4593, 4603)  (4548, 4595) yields -0.11 mag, 5.29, 5.51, 5.41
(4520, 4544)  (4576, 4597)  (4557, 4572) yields -0.07 mag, 5.12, 5.89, 5.58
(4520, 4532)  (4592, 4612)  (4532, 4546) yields -0.01 mag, 5.05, 5.71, 5.16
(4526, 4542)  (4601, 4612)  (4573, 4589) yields -0.07 mag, 5.14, 5.79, 5.56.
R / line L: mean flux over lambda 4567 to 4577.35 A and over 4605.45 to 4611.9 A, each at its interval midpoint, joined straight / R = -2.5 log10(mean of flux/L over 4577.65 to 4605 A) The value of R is 0.06 mag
